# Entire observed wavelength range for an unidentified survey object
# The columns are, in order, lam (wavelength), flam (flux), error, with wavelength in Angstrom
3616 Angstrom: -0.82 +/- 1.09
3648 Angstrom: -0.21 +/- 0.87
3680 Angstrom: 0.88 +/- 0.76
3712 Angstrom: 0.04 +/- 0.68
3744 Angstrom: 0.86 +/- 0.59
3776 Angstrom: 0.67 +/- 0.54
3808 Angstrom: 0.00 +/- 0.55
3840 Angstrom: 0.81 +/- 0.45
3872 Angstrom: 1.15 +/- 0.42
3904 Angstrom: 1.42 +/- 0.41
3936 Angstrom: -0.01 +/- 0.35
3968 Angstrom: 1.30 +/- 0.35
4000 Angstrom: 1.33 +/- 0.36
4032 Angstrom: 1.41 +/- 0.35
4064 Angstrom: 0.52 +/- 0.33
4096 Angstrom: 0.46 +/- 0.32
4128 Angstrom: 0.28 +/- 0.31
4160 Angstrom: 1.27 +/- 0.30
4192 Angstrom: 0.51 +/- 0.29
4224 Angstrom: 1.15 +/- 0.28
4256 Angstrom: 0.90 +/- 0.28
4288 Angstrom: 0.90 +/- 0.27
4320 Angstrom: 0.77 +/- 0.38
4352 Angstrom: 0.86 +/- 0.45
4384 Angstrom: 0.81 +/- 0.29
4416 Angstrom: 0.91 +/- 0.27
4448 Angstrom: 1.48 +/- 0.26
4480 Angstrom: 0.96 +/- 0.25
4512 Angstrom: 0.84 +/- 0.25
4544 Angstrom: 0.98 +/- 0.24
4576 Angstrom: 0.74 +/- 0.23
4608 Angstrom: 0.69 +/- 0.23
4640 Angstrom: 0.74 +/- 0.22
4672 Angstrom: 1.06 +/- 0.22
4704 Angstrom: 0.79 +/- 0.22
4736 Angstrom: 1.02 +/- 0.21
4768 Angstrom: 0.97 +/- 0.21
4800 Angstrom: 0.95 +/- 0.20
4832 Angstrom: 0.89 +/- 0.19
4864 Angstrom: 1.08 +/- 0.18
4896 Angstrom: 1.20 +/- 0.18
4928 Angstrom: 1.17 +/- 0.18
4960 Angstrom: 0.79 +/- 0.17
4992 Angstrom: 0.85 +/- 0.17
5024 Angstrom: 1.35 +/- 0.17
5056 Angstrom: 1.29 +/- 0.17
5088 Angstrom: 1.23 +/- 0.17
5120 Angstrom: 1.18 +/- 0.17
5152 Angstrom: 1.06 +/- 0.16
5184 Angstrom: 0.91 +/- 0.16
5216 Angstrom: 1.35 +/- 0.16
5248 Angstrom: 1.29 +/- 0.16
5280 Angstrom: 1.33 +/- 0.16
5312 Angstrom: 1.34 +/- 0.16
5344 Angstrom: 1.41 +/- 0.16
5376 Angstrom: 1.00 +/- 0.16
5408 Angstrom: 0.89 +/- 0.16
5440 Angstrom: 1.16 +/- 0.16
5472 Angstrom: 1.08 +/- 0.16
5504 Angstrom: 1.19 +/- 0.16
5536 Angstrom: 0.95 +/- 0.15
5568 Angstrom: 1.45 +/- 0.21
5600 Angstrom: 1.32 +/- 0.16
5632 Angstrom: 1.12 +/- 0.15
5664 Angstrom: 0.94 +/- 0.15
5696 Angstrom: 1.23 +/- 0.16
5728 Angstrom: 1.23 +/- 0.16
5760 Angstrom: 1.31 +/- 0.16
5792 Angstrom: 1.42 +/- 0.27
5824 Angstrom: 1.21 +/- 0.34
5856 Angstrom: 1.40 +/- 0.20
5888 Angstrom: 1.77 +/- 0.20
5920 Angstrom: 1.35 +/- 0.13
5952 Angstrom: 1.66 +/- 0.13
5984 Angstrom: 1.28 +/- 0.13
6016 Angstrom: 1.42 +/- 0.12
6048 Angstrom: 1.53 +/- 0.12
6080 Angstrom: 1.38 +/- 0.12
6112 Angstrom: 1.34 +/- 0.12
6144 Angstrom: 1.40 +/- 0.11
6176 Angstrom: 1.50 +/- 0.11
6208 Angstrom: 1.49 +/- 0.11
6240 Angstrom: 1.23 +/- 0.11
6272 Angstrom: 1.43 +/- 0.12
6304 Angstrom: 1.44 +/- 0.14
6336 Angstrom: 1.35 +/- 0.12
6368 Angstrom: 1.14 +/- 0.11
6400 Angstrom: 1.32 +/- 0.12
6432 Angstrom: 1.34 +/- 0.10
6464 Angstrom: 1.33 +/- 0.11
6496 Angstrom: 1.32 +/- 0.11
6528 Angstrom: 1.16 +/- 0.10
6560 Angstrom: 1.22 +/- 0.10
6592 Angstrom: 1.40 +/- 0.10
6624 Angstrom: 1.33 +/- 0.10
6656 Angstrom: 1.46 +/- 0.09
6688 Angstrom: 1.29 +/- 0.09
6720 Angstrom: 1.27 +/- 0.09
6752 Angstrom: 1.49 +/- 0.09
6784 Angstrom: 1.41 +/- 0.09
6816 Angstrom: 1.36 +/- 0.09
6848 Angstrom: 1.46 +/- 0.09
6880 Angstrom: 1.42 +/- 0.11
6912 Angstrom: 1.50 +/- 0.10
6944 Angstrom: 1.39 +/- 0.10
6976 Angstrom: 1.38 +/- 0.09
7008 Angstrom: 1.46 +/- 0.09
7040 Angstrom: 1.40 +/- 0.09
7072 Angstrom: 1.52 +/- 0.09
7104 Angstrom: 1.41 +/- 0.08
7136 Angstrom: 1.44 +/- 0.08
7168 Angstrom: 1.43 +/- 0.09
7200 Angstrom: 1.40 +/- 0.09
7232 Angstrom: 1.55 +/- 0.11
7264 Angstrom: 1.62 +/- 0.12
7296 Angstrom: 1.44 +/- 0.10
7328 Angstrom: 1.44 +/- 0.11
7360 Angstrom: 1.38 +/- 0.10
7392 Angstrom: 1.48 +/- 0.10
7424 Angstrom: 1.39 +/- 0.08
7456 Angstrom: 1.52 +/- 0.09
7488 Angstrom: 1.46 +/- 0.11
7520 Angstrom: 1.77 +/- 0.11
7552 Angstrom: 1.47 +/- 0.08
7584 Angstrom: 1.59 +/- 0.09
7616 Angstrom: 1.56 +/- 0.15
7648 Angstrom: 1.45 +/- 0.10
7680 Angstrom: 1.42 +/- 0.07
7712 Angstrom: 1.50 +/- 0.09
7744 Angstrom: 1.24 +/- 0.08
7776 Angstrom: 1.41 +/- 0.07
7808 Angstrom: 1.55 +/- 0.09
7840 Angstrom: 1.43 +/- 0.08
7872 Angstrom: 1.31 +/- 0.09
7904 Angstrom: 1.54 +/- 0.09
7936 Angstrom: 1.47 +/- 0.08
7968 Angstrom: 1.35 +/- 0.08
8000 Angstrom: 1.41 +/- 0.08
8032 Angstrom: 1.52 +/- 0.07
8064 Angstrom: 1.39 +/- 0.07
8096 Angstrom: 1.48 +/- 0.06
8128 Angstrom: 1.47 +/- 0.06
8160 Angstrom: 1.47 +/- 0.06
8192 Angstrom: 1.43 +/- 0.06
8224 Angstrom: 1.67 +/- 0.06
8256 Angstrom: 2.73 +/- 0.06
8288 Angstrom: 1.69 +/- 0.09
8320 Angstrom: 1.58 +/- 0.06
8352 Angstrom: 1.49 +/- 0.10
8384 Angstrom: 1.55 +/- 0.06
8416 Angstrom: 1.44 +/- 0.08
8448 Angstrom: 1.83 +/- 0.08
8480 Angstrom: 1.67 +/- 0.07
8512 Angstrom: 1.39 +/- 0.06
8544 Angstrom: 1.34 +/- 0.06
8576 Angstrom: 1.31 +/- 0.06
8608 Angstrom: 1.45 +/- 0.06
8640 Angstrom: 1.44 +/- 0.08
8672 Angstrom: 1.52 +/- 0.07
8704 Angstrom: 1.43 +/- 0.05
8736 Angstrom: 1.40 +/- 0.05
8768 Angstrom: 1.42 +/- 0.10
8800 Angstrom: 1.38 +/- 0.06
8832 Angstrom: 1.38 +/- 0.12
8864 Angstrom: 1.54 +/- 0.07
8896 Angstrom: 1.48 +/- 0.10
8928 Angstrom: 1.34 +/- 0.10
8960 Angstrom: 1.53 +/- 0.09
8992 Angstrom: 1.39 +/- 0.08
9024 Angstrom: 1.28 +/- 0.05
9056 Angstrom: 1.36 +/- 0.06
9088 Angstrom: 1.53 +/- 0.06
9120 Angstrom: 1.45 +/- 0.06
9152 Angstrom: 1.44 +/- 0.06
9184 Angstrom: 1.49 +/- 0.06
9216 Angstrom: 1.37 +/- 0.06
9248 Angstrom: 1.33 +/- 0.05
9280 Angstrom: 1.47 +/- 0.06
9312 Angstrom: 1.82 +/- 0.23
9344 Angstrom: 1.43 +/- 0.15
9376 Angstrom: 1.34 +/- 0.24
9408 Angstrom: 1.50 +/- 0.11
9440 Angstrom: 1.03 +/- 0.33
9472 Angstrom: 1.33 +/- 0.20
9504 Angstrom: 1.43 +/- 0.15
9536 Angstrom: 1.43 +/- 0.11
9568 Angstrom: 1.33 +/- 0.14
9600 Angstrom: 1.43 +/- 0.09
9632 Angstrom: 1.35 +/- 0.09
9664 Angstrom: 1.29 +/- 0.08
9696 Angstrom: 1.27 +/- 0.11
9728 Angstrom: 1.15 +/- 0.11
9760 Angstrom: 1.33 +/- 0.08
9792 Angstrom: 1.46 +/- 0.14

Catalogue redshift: 0.26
